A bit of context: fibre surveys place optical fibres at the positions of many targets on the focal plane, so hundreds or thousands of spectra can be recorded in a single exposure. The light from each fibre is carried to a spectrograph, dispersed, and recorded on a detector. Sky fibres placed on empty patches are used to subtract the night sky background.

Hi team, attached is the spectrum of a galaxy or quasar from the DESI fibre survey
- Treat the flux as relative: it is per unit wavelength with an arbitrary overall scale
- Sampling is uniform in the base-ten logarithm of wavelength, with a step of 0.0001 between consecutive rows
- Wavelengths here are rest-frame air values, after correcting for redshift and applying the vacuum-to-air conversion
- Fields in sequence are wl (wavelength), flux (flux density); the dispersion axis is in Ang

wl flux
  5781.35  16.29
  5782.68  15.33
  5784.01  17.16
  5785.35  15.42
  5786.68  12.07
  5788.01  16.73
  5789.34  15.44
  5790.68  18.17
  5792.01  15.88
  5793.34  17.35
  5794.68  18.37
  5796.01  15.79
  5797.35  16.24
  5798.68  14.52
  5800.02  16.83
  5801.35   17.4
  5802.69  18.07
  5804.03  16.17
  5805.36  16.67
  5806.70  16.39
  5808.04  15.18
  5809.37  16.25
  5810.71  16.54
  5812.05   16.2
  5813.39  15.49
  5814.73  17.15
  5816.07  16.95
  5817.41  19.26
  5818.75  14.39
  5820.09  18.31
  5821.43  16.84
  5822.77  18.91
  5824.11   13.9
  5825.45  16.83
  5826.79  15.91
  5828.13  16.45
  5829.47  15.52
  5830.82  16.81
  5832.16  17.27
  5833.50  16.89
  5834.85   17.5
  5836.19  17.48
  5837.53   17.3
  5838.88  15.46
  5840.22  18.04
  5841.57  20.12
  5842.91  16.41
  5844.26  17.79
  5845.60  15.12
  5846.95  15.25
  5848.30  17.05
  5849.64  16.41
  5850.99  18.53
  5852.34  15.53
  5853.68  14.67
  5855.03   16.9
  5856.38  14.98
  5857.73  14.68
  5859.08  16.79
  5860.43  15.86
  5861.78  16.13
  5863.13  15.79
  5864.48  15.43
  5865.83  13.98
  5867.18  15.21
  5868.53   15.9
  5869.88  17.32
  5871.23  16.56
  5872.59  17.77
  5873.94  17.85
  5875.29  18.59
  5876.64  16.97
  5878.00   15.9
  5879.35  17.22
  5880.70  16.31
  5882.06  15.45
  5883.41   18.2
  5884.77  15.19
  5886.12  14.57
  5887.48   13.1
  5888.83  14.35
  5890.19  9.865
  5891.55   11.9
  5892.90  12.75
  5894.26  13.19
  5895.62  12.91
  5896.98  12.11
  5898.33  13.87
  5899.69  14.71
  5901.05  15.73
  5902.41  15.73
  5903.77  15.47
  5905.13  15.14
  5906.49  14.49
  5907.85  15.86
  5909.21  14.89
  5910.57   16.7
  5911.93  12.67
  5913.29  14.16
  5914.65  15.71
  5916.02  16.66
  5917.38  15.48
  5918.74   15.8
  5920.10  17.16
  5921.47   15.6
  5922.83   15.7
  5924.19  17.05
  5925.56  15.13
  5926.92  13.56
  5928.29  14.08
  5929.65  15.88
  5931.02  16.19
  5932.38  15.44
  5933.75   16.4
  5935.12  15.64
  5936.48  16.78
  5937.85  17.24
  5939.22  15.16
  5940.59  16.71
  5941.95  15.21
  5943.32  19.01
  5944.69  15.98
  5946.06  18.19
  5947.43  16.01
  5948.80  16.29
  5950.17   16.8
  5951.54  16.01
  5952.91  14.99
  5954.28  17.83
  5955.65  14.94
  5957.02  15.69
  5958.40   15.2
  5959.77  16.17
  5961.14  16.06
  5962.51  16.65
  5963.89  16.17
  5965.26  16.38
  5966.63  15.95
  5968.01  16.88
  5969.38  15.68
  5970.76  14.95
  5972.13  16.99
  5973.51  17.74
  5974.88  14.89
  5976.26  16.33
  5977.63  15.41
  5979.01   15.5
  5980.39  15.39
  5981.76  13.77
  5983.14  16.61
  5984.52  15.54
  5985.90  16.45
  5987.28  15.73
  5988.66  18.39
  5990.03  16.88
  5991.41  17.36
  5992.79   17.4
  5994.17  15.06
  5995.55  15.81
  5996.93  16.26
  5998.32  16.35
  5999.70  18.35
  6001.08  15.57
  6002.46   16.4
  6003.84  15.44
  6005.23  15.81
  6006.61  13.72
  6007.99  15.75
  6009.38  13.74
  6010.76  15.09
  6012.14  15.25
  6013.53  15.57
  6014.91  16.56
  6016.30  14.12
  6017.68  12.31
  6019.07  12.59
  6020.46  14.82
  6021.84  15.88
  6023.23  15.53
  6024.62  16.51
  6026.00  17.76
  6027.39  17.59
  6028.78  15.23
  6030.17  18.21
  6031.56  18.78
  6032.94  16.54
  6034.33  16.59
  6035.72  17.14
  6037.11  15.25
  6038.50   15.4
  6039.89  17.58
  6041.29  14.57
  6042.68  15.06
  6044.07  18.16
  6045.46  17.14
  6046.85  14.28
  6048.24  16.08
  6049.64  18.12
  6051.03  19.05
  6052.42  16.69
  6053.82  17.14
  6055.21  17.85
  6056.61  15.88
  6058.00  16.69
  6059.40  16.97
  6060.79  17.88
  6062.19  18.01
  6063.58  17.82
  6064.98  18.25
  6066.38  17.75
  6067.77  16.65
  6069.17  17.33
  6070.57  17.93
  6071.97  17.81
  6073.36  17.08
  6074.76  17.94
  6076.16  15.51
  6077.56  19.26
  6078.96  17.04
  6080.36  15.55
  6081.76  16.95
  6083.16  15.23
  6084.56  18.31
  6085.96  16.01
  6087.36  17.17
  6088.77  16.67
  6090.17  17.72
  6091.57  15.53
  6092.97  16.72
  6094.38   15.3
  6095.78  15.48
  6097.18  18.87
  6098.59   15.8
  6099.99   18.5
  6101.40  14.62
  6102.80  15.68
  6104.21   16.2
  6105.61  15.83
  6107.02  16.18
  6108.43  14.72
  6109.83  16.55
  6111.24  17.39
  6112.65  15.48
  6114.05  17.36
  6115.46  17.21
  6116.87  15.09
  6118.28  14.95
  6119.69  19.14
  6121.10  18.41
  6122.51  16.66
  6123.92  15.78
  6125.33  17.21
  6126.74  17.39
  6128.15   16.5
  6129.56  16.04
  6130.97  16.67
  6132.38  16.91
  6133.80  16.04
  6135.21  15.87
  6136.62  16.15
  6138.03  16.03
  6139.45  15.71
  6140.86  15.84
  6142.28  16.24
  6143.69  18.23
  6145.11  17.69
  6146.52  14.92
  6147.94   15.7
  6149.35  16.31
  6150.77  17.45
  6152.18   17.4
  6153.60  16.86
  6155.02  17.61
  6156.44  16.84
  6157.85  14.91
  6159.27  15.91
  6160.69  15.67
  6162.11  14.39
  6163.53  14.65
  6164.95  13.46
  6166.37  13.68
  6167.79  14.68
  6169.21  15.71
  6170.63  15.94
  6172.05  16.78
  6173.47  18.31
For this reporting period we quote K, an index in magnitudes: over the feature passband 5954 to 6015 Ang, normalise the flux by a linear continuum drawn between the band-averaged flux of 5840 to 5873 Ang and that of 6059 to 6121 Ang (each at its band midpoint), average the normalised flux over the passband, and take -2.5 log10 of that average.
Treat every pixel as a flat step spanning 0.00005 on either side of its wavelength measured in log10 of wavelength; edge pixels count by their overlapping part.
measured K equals 0.04 mag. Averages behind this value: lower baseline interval 16.3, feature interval 16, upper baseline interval 16.8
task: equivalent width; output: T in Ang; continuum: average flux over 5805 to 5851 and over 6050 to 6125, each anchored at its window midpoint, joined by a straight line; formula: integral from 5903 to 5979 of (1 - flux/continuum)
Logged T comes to 4.00 Ang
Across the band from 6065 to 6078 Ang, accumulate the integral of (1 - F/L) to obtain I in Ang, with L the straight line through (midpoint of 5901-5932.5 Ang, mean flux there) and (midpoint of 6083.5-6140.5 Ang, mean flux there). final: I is -1.0 Ang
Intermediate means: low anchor 15.4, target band 17.5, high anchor 16.5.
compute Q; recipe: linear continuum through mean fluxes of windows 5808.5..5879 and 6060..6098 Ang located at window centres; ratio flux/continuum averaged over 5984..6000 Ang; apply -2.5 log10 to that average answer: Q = 0.02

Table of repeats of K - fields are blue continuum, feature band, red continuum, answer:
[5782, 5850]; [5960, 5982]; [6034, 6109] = 0.047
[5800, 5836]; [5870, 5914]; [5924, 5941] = 0.072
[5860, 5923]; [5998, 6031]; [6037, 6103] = 0.053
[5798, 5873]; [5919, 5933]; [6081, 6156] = 0.061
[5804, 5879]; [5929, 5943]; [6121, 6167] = 0.019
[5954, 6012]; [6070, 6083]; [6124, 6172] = -0.072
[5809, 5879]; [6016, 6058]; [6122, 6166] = 0.003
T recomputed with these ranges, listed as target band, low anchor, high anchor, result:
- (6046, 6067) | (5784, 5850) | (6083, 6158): -0.9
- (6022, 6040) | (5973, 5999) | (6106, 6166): -0.6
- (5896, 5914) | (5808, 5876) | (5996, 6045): 1.8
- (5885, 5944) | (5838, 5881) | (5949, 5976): 4.5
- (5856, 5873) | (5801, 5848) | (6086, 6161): 0.9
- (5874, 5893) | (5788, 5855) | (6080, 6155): 1.7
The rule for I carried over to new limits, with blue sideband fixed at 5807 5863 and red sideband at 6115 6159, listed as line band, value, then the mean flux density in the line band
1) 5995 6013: 0.98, 15.6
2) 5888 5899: 2.61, 12.6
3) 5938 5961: 0.38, 16.3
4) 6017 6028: 0.80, 15.4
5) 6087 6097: 0.05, 16.5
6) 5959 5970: 0.21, 16.2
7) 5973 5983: 0.58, 15.6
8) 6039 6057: -0.20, 16.7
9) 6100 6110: 0.44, 15.8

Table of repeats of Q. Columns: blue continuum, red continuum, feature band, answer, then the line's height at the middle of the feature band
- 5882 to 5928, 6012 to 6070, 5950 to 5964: -0.042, 15.4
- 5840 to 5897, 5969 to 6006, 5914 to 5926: -0.010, 15.9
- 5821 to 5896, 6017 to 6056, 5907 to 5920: 0.049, 16.1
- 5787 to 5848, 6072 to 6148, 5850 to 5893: 0.066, 16.7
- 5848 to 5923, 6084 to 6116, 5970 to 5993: -0.019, 15.9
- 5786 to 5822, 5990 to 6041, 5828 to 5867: -0.003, 16.4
